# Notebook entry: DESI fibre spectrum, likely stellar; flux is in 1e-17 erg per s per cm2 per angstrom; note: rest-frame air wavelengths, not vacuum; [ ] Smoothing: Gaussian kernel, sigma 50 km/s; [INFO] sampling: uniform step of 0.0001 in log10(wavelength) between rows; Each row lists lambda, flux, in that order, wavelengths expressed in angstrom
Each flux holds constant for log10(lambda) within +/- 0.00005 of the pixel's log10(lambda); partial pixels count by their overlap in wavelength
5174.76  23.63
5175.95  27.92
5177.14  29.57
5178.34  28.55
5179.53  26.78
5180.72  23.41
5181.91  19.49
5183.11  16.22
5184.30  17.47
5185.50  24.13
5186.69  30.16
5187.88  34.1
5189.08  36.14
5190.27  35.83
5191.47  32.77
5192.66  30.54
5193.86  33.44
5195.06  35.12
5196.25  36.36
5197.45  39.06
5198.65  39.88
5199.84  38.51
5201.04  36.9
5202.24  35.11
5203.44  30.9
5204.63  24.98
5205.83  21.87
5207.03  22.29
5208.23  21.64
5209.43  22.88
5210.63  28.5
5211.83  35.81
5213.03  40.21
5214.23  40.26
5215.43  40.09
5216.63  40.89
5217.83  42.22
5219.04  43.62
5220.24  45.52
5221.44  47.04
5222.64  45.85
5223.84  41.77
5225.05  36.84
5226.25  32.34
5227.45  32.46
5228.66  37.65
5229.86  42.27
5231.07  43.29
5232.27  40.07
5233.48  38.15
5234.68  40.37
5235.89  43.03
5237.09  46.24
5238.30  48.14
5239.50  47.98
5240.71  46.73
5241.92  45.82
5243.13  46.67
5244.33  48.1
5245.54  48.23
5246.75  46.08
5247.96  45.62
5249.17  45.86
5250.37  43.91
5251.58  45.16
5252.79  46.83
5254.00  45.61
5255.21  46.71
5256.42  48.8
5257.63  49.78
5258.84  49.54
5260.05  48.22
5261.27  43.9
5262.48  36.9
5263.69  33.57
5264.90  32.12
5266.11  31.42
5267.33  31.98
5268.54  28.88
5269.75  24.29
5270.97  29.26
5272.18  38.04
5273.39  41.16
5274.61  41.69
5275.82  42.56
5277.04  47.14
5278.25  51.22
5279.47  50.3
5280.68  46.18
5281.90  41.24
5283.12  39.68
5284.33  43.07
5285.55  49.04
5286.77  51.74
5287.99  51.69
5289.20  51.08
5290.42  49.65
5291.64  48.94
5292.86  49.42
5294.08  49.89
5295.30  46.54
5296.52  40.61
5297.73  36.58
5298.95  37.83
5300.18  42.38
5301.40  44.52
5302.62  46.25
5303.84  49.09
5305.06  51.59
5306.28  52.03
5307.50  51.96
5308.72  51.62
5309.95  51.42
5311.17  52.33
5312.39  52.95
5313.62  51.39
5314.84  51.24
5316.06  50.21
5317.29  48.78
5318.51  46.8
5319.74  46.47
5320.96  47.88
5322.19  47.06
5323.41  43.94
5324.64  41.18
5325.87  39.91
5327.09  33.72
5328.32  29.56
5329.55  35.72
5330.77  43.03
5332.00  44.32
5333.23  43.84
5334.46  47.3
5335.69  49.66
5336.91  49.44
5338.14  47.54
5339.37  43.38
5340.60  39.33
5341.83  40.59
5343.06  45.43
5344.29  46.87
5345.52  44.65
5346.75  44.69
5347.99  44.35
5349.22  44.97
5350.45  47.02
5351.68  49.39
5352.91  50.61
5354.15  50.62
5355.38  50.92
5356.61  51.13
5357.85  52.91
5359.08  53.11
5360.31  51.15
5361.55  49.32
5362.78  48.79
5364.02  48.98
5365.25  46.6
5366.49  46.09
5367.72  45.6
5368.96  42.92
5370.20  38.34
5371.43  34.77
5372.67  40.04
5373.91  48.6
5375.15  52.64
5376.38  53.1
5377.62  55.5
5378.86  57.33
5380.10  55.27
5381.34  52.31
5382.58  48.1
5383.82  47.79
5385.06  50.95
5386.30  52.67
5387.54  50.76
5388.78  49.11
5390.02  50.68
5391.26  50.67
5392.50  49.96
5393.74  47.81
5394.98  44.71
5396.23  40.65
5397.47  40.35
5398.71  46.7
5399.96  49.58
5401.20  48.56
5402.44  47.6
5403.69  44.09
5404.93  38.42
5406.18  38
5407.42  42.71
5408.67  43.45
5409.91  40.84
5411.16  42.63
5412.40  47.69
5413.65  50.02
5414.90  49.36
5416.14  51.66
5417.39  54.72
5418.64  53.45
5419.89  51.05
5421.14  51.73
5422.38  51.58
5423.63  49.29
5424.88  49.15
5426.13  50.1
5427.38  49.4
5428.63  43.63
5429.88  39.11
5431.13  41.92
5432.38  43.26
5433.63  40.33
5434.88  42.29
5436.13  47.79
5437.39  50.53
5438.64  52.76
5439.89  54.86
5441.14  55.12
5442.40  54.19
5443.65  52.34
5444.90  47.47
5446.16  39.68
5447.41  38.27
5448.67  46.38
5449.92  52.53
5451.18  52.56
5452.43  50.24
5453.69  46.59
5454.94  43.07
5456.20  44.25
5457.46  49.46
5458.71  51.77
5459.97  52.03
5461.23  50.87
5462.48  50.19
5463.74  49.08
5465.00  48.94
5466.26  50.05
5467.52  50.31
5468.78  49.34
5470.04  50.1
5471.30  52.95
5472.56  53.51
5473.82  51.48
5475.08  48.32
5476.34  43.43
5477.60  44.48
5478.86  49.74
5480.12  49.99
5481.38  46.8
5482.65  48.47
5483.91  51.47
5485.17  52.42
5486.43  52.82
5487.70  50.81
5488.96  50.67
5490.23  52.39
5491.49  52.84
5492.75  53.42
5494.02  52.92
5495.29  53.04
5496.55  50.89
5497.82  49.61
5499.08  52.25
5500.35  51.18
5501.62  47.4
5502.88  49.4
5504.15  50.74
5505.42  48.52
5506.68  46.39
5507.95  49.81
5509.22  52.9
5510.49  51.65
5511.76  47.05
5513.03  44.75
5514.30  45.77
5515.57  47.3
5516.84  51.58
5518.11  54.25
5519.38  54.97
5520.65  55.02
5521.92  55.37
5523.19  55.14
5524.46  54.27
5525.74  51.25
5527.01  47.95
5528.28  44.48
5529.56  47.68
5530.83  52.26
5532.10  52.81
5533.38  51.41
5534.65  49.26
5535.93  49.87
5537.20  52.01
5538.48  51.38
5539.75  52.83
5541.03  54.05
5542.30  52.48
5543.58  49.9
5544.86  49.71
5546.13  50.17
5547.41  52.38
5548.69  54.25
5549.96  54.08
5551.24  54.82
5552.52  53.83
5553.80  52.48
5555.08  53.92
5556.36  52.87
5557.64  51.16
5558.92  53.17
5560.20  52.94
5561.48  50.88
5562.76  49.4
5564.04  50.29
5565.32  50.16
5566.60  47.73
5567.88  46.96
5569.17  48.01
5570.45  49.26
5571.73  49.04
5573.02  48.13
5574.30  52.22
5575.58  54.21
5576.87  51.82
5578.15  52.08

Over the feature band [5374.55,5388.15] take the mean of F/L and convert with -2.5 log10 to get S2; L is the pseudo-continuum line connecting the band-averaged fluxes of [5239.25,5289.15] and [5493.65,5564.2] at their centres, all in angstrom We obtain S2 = -0.12 mag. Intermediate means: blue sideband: 43.3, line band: 52.4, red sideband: 51.2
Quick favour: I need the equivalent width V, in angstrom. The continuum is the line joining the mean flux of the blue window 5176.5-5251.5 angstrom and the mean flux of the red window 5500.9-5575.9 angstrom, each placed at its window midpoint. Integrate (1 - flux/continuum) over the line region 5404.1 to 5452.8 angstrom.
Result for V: -1.45 angstrom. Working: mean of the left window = 36.6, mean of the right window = 50.9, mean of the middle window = 47.4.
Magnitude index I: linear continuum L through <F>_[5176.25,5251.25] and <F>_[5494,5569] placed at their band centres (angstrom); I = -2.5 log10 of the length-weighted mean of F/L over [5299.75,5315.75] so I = -0.22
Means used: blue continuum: 36.5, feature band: 50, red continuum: 51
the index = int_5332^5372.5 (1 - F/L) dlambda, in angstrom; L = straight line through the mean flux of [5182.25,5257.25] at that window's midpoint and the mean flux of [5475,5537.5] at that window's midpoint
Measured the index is -2.4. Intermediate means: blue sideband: 38.2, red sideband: 50.4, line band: 46.5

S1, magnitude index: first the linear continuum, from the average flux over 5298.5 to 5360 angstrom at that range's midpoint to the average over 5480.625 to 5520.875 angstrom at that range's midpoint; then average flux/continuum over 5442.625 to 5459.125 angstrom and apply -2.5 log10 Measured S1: 0.04 mag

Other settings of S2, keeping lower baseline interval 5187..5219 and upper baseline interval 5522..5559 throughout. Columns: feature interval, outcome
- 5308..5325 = -0.222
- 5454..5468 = -0.032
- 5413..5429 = -0.114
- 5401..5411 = 0.048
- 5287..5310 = -0.216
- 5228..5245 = -0.225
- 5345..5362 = -0.169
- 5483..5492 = -0.061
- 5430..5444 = -0.044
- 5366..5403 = -0.106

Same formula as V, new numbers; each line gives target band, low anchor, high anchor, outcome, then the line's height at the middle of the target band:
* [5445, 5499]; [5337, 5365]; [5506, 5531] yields 0.18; 49.7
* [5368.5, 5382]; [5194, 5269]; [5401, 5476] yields -0.83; 45.5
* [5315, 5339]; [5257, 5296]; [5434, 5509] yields 0.24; 44.6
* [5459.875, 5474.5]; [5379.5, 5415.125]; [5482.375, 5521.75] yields -0.34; 49.5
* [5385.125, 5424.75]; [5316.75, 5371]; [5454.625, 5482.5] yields -0.18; 47.3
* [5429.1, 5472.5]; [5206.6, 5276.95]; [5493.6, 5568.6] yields -0.16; 48.1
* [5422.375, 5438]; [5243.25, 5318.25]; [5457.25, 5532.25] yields 0.96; 48.8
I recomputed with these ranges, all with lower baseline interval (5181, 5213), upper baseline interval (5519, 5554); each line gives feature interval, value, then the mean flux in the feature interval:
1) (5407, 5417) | -0.056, 46.3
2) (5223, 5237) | -0.215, 39.3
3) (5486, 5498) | -0.062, 52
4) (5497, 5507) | 0.004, 49.6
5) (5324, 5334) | -0.011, 39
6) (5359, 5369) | -0.177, 48.1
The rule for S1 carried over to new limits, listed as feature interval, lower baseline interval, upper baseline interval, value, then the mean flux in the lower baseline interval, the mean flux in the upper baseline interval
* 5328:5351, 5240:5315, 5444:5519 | 0.056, 44.9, 49.5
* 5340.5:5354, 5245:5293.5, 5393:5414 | -0.042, 43.4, 44.3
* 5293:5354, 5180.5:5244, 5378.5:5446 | -0.077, 36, 48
